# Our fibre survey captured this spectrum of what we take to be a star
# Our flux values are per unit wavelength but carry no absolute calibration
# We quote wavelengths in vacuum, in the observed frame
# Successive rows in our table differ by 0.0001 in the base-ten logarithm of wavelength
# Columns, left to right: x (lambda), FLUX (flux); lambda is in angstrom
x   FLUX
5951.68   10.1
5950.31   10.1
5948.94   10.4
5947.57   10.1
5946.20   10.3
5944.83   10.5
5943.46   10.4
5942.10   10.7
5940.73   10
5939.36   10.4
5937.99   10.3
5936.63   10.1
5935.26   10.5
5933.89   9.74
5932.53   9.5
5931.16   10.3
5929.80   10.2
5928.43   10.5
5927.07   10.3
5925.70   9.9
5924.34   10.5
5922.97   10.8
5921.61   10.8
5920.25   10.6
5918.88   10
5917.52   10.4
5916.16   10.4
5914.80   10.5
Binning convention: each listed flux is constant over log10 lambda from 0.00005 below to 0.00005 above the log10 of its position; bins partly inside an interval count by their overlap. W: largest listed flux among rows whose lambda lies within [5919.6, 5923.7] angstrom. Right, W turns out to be 10.8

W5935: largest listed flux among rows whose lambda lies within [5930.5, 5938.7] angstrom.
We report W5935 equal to 10.5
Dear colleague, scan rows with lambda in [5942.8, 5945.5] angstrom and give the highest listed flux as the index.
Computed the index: 10.5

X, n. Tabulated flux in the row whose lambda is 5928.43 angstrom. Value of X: 10.5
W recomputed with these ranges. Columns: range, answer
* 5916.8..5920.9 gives 10.6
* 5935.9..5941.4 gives 10.4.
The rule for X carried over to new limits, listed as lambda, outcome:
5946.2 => 10.3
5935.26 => 10.5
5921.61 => 10.8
